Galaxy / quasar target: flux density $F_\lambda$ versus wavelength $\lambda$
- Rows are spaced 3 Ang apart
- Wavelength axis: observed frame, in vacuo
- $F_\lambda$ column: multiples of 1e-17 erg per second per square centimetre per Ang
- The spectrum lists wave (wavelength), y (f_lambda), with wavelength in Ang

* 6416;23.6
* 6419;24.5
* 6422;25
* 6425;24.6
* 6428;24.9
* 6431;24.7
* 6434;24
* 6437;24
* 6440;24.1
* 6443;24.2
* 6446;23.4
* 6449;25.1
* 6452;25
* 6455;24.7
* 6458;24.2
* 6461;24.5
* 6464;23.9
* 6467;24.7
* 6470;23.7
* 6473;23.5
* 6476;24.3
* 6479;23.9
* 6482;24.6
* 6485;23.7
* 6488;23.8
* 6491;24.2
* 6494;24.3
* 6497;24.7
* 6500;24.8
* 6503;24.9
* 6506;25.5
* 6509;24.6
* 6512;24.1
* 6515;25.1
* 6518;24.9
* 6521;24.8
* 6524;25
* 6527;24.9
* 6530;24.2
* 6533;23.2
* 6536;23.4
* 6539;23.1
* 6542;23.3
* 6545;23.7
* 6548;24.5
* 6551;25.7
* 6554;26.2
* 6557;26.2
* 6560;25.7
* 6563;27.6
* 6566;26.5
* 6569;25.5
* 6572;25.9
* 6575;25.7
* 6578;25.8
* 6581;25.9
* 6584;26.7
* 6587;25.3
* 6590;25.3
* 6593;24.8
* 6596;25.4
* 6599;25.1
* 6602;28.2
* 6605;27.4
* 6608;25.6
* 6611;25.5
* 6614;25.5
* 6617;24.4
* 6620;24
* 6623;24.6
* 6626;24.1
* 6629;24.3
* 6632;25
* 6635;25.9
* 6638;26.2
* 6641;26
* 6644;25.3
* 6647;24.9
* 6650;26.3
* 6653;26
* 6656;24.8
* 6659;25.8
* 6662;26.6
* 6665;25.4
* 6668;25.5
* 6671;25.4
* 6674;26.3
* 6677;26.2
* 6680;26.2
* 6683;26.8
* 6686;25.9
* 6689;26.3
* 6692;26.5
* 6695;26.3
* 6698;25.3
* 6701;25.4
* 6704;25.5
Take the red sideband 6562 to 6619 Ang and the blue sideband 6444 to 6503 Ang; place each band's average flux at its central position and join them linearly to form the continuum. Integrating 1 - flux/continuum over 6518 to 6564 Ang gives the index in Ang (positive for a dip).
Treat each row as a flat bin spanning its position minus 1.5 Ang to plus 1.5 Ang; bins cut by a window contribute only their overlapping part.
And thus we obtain 0.8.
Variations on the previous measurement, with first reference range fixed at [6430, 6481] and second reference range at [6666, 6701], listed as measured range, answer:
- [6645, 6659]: 0.1 Ang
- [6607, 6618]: 0.1 Ang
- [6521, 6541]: 0.7 Ang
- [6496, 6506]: -0.1 Ang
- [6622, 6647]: 0.5 Ang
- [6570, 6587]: -0.5 Ang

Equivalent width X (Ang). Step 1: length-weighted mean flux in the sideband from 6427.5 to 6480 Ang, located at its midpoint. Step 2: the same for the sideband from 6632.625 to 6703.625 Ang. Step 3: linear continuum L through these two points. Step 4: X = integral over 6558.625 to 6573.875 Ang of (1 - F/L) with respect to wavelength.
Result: -0.7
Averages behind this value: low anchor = 24.3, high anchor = 25.9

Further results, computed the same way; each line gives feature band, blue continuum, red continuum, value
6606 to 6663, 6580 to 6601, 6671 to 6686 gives 1.3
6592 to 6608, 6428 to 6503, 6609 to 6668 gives -0.7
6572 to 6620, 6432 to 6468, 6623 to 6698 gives -0.8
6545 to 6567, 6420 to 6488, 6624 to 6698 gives -0.8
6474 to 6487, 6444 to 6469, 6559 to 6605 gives 0.3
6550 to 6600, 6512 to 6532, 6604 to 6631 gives -2.0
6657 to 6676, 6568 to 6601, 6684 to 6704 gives 0.0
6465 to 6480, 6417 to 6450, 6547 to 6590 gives 0.5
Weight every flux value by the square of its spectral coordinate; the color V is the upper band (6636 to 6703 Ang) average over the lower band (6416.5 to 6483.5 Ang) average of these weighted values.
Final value 1.14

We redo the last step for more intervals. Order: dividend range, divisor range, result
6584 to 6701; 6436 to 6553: 1.10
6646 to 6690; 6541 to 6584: 1.04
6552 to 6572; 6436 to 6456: 1.12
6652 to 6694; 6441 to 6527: 1.13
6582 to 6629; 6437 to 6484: 1.10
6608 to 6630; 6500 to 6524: 1.03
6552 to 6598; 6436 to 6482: 1.11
